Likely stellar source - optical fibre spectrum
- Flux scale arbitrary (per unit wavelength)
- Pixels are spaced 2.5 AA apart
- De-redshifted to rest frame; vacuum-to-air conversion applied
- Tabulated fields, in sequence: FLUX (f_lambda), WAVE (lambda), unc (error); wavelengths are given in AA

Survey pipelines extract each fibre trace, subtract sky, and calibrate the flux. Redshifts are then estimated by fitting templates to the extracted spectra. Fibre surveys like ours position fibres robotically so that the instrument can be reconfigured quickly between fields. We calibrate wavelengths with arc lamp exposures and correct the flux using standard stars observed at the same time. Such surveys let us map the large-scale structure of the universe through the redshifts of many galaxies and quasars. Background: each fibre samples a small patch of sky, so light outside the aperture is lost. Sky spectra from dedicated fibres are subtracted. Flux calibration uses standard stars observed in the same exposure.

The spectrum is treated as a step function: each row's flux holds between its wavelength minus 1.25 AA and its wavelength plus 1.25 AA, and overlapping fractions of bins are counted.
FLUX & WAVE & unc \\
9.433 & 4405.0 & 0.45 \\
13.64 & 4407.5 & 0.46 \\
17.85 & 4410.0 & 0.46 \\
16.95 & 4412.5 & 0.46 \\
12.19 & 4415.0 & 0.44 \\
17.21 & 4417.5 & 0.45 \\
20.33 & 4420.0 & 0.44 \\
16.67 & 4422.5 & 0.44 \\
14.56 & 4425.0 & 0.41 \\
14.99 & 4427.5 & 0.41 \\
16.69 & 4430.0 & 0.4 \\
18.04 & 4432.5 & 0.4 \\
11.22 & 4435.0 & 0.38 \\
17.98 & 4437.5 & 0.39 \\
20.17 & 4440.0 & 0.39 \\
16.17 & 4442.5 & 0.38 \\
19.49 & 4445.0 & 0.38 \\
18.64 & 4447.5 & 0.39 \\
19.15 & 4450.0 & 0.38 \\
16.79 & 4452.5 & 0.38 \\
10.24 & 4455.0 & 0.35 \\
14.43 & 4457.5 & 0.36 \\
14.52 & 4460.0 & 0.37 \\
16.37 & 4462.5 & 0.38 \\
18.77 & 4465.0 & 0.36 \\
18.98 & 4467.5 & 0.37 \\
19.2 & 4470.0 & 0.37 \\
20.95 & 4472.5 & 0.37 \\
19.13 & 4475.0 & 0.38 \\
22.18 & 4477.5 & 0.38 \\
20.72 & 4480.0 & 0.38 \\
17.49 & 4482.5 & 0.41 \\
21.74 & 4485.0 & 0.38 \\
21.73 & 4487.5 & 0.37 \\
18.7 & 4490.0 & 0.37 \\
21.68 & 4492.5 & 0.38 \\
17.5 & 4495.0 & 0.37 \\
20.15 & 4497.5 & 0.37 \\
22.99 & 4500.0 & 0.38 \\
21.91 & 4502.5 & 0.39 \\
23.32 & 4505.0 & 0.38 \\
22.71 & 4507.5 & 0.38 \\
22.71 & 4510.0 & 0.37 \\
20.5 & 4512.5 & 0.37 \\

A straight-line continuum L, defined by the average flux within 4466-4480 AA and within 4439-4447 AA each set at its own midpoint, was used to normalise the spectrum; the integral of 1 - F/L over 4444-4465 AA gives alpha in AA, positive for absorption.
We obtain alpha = 3.1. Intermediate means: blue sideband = 18.6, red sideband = 20.1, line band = 16.3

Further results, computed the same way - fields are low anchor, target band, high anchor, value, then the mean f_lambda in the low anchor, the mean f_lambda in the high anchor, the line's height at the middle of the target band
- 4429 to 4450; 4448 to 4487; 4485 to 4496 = 1.7 AA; 17.4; 20.2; 18.9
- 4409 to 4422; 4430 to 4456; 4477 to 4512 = 2.1 AA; 16.9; 21.1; 18.3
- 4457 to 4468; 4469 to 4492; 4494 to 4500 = -2.6 AA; 16.6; 19.7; 18.2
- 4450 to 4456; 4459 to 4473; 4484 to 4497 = -1.1 AA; 14.8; 20.2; 16.7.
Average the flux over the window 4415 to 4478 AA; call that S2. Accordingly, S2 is 17.2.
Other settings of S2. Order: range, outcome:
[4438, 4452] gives 18.6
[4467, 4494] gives 20.2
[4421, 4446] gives 16.6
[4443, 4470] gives 16.8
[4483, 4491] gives 20.5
